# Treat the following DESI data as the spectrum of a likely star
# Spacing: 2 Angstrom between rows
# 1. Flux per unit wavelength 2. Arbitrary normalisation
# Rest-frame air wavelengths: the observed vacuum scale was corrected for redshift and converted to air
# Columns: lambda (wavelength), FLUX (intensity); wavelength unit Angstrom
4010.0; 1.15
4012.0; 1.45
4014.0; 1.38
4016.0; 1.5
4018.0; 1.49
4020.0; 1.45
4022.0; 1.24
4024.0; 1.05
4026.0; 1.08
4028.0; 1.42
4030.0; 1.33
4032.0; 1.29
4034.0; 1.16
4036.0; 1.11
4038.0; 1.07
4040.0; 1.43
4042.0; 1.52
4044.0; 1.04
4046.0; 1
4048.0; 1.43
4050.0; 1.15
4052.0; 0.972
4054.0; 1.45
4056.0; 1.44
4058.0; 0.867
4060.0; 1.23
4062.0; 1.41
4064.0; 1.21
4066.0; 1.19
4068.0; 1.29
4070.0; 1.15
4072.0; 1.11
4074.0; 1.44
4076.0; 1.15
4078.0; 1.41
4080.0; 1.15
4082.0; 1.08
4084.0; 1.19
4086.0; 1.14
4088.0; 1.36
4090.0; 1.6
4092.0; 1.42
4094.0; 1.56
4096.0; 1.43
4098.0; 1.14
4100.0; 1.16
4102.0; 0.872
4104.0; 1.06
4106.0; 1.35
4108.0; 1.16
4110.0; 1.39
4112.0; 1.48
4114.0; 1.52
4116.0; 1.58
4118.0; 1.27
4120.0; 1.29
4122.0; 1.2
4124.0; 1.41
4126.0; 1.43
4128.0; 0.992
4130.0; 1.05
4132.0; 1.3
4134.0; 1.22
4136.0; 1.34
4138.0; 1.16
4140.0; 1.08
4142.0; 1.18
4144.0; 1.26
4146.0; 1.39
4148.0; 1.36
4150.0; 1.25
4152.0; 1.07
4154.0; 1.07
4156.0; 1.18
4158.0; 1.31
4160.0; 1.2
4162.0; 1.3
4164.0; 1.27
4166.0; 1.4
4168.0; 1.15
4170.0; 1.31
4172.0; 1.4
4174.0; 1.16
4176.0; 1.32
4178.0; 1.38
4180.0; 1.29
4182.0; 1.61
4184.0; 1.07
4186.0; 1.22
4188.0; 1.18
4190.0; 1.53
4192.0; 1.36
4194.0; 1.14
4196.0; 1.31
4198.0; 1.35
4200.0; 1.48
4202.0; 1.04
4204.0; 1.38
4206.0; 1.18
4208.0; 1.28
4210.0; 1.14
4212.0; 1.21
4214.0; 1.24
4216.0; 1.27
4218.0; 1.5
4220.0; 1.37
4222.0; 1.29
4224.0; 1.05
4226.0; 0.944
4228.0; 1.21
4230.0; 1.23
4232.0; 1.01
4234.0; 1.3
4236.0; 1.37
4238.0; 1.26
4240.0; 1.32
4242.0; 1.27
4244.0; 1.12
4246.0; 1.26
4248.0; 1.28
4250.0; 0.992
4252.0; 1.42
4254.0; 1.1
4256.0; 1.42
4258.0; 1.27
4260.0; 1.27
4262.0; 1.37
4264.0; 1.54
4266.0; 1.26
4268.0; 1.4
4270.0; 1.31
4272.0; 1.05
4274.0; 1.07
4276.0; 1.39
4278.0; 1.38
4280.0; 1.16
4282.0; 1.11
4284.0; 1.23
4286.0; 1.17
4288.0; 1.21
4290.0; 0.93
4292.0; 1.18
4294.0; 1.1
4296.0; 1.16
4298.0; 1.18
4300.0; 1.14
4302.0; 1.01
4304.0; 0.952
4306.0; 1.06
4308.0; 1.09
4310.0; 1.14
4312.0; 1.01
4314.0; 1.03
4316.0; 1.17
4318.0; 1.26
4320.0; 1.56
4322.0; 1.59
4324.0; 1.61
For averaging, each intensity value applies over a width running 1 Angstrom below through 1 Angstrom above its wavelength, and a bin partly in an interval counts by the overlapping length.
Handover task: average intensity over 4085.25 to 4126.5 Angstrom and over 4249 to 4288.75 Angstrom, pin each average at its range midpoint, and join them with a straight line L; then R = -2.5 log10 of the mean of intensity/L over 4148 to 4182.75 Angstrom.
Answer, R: 0.02 mag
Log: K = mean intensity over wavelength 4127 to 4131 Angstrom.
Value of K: 1.02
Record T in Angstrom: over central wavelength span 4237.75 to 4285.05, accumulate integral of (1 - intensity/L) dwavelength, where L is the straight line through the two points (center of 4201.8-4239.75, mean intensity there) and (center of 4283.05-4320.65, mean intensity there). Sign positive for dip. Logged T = -3.2 Angstrom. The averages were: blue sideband 1.23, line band 1.26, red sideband 1.13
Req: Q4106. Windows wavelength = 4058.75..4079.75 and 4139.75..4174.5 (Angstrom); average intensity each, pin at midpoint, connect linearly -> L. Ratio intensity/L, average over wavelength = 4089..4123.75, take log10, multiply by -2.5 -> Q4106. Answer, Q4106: -0.06 mag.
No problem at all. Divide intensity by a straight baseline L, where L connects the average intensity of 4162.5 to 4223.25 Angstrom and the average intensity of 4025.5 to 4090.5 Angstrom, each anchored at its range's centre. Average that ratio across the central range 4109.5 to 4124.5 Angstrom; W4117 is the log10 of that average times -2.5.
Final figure -0.107 mag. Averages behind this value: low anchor 1.24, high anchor 1.29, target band 1.39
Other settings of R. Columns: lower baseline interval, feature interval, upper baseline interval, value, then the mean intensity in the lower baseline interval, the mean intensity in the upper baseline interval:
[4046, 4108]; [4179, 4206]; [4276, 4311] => -0.100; 1.24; 1.14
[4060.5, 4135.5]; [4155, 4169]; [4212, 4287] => 0.004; 1.27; 1.25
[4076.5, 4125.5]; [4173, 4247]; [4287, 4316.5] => -0.066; 1.3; 1.09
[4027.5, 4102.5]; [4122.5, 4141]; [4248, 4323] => 0.015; 1.25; 1.21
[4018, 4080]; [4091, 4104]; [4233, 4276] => -0.001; 1.24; 1.27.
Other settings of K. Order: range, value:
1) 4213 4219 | 1.34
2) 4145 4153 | 1.27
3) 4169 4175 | 1.29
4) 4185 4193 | 1.32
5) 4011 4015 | 1.42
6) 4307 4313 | 1.08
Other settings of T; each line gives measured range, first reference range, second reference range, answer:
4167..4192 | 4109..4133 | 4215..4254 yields -0.53 Angstrom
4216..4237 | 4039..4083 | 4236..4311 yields -0.29 Angstrom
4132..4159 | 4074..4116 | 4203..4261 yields 1.04 Angstrom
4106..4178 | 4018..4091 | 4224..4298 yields -2.29 Angstrom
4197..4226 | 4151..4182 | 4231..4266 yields 0.19 Angstrom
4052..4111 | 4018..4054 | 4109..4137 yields 1.28 Angstrom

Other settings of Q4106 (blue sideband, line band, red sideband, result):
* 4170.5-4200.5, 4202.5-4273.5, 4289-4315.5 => -0.04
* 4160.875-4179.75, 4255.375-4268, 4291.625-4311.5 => -0.17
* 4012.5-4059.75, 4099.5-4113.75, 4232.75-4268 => 0.03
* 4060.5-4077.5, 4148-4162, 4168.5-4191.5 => 0.08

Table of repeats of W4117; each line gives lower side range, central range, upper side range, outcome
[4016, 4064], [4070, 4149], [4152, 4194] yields -0.01 mag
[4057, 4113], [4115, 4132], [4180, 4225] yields -0.02 mag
